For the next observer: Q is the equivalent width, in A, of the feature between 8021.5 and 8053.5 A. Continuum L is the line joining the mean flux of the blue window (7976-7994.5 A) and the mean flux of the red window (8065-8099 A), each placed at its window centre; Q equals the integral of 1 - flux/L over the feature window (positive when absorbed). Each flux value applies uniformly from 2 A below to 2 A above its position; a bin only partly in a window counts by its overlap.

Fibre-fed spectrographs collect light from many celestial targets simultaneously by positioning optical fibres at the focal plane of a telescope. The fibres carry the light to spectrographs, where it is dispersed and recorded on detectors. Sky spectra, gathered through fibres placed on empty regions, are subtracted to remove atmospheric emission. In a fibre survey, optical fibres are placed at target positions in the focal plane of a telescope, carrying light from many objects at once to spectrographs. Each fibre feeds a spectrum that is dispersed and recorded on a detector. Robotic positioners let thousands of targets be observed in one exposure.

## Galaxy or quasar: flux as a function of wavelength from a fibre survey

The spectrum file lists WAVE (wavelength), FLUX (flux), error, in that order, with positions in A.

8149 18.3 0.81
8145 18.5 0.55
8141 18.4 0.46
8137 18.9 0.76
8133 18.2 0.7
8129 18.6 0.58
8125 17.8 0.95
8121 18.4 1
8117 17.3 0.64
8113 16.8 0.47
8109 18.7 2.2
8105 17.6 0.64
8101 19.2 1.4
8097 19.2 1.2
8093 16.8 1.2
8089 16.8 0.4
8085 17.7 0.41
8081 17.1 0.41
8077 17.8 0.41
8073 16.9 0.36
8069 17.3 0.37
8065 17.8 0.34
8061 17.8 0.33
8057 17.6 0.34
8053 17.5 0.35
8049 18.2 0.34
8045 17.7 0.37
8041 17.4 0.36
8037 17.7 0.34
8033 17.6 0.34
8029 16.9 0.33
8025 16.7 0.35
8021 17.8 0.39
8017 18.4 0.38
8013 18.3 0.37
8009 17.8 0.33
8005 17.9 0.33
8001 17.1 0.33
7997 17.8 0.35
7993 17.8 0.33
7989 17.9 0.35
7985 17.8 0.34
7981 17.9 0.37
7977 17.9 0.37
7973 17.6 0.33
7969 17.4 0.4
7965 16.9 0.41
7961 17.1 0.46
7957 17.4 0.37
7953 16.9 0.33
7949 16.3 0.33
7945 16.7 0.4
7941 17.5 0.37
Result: 0.3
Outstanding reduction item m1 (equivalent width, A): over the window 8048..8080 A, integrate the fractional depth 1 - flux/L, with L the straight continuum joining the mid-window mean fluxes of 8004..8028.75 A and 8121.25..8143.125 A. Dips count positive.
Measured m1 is 0.8 A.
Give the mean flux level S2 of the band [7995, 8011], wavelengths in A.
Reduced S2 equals 17.7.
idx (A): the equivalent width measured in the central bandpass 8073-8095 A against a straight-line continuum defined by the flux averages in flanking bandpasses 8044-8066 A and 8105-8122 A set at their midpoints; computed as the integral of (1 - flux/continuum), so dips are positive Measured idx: 0.7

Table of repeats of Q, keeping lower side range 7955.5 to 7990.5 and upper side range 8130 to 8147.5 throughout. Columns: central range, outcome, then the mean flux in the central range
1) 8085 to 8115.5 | 0.7 A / 17.9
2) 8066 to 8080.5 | 0.6 A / 17.3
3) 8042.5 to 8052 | 0.1 A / 17.9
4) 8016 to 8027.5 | 0.2 A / 17.5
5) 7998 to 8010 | 0.1 A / 17.6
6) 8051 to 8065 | 0.3 A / 17.7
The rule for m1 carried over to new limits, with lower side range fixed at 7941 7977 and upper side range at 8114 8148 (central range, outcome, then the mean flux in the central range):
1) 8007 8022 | -0.5 A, 18.1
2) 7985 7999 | -0.4 A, 17.8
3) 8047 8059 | 0.0 A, 17.8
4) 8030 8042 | 0.1 A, 17.5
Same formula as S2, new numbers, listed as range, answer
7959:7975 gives 17.2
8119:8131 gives 18.3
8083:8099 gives 17.6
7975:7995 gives 17.9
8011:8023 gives 18.2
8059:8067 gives 17.8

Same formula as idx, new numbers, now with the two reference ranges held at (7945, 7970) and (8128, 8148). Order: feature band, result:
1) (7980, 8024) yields -1.3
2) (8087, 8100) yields 0.3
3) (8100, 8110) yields -0.1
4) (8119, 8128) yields 0.1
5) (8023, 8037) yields 0.3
